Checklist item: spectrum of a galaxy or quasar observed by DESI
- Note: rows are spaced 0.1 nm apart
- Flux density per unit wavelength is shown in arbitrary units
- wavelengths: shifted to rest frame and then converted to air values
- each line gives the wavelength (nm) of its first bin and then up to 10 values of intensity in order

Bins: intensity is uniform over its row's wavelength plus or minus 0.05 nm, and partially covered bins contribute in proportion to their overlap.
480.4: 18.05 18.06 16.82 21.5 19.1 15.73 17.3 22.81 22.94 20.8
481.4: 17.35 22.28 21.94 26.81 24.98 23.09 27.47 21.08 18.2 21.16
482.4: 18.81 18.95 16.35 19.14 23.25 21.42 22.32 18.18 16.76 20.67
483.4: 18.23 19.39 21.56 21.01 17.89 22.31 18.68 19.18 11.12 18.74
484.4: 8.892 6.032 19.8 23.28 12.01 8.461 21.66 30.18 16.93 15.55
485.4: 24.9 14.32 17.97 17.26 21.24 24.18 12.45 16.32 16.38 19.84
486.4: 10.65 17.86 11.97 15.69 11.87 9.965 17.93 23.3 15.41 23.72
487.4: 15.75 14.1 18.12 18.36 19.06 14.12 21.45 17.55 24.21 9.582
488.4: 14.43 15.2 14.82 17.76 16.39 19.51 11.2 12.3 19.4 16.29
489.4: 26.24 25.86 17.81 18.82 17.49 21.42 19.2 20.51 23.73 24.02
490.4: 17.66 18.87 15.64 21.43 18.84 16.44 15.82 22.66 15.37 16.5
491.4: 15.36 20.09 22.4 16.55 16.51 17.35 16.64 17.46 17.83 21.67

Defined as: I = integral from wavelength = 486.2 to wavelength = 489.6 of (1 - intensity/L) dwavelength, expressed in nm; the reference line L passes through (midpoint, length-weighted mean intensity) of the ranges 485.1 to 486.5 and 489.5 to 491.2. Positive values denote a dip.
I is 0.31 nm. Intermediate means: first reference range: 18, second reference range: 19.5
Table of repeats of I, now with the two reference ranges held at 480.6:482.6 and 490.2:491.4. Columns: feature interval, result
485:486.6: 0.126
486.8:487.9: 0.130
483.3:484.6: 0.203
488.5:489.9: 0.070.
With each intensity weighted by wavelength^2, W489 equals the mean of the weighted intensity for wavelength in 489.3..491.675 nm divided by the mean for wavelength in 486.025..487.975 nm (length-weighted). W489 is 1.2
